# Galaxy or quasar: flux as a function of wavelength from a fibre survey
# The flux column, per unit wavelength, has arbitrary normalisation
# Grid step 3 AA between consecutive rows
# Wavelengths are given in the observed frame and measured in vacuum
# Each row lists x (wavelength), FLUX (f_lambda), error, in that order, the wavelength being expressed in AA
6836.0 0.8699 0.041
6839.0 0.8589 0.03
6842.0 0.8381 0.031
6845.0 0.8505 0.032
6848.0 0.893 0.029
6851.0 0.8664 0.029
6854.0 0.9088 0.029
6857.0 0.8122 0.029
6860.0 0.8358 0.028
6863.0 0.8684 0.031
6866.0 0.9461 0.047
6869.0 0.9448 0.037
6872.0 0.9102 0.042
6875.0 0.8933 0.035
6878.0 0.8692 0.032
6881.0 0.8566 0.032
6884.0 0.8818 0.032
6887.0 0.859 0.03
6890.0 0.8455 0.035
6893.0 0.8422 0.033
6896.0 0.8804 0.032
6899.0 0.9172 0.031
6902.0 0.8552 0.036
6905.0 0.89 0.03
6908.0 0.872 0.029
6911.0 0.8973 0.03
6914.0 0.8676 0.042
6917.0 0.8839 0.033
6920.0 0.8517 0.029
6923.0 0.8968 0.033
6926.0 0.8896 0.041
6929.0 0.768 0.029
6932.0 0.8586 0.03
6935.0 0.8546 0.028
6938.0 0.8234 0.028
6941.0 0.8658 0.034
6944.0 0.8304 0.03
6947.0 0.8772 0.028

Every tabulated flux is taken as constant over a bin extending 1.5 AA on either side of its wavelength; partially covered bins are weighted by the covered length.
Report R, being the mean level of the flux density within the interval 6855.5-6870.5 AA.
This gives 0.881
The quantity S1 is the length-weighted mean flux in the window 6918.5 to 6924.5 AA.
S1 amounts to 0.874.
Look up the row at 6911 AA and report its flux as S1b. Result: 0.8973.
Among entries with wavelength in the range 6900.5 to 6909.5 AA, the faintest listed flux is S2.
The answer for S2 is 0.8552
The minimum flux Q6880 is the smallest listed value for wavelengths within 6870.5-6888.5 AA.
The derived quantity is 0.8566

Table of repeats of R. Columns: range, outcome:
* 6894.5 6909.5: 0.883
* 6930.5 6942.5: 0.851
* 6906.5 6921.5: 0.874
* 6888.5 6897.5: 0.856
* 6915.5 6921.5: 0.868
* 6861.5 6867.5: 0.907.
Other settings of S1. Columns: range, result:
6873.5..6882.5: 0.873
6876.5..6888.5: 0.867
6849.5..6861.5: 0.856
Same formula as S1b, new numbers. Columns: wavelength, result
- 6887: 0.859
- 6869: 0.9448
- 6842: 0.8381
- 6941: 0.8658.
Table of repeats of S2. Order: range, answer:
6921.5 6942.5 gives 0.768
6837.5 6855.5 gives 0.8381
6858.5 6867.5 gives 0.8358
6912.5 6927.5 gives 0.8517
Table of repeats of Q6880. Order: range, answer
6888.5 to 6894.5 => 0.8422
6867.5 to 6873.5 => 0.9102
